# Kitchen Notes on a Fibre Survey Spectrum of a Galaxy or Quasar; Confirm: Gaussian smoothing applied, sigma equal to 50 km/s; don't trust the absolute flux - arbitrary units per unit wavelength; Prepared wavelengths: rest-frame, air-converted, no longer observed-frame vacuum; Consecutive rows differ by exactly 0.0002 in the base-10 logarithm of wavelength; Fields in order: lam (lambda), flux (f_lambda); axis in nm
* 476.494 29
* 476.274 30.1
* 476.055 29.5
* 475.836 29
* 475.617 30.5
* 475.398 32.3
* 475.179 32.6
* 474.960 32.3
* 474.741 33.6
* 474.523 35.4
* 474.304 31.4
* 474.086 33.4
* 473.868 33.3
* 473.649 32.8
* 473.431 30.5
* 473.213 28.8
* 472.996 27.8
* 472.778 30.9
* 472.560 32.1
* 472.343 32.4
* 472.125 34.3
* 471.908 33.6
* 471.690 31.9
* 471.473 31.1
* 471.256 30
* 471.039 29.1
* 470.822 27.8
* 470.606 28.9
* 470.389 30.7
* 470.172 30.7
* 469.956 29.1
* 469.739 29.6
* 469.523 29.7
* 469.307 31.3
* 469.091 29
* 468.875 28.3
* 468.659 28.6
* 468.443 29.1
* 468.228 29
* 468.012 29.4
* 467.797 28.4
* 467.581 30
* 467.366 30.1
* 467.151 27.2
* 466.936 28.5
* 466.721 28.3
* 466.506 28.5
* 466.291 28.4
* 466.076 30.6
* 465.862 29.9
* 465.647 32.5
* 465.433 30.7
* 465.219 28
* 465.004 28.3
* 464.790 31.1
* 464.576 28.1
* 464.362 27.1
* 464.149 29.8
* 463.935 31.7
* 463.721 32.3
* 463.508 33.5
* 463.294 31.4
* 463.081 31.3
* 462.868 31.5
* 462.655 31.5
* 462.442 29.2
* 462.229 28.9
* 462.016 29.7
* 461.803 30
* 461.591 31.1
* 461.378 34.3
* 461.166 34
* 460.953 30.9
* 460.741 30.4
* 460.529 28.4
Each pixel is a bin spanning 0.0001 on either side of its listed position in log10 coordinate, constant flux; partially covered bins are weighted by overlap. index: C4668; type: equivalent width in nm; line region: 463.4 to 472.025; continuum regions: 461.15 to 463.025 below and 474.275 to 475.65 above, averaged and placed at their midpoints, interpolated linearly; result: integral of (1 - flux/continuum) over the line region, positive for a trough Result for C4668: 0.55 nm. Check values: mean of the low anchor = 31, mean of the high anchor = 32.8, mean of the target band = 29.8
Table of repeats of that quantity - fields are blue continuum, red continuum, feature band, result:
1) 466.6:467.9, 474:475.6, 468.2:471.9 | 0.061 nm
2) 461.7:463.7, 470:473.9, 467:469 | 0.127 nm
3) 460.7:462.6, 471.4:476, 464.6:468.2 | 0.229 nm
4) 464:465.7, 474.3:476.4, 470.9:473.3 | -0.009 nm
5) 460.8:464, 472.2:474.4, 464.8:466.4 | 0.079 nm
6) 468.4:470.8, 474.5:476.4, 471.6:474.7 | -0.138 nm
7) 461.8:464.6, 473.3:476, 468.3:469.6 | 0.084 nm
